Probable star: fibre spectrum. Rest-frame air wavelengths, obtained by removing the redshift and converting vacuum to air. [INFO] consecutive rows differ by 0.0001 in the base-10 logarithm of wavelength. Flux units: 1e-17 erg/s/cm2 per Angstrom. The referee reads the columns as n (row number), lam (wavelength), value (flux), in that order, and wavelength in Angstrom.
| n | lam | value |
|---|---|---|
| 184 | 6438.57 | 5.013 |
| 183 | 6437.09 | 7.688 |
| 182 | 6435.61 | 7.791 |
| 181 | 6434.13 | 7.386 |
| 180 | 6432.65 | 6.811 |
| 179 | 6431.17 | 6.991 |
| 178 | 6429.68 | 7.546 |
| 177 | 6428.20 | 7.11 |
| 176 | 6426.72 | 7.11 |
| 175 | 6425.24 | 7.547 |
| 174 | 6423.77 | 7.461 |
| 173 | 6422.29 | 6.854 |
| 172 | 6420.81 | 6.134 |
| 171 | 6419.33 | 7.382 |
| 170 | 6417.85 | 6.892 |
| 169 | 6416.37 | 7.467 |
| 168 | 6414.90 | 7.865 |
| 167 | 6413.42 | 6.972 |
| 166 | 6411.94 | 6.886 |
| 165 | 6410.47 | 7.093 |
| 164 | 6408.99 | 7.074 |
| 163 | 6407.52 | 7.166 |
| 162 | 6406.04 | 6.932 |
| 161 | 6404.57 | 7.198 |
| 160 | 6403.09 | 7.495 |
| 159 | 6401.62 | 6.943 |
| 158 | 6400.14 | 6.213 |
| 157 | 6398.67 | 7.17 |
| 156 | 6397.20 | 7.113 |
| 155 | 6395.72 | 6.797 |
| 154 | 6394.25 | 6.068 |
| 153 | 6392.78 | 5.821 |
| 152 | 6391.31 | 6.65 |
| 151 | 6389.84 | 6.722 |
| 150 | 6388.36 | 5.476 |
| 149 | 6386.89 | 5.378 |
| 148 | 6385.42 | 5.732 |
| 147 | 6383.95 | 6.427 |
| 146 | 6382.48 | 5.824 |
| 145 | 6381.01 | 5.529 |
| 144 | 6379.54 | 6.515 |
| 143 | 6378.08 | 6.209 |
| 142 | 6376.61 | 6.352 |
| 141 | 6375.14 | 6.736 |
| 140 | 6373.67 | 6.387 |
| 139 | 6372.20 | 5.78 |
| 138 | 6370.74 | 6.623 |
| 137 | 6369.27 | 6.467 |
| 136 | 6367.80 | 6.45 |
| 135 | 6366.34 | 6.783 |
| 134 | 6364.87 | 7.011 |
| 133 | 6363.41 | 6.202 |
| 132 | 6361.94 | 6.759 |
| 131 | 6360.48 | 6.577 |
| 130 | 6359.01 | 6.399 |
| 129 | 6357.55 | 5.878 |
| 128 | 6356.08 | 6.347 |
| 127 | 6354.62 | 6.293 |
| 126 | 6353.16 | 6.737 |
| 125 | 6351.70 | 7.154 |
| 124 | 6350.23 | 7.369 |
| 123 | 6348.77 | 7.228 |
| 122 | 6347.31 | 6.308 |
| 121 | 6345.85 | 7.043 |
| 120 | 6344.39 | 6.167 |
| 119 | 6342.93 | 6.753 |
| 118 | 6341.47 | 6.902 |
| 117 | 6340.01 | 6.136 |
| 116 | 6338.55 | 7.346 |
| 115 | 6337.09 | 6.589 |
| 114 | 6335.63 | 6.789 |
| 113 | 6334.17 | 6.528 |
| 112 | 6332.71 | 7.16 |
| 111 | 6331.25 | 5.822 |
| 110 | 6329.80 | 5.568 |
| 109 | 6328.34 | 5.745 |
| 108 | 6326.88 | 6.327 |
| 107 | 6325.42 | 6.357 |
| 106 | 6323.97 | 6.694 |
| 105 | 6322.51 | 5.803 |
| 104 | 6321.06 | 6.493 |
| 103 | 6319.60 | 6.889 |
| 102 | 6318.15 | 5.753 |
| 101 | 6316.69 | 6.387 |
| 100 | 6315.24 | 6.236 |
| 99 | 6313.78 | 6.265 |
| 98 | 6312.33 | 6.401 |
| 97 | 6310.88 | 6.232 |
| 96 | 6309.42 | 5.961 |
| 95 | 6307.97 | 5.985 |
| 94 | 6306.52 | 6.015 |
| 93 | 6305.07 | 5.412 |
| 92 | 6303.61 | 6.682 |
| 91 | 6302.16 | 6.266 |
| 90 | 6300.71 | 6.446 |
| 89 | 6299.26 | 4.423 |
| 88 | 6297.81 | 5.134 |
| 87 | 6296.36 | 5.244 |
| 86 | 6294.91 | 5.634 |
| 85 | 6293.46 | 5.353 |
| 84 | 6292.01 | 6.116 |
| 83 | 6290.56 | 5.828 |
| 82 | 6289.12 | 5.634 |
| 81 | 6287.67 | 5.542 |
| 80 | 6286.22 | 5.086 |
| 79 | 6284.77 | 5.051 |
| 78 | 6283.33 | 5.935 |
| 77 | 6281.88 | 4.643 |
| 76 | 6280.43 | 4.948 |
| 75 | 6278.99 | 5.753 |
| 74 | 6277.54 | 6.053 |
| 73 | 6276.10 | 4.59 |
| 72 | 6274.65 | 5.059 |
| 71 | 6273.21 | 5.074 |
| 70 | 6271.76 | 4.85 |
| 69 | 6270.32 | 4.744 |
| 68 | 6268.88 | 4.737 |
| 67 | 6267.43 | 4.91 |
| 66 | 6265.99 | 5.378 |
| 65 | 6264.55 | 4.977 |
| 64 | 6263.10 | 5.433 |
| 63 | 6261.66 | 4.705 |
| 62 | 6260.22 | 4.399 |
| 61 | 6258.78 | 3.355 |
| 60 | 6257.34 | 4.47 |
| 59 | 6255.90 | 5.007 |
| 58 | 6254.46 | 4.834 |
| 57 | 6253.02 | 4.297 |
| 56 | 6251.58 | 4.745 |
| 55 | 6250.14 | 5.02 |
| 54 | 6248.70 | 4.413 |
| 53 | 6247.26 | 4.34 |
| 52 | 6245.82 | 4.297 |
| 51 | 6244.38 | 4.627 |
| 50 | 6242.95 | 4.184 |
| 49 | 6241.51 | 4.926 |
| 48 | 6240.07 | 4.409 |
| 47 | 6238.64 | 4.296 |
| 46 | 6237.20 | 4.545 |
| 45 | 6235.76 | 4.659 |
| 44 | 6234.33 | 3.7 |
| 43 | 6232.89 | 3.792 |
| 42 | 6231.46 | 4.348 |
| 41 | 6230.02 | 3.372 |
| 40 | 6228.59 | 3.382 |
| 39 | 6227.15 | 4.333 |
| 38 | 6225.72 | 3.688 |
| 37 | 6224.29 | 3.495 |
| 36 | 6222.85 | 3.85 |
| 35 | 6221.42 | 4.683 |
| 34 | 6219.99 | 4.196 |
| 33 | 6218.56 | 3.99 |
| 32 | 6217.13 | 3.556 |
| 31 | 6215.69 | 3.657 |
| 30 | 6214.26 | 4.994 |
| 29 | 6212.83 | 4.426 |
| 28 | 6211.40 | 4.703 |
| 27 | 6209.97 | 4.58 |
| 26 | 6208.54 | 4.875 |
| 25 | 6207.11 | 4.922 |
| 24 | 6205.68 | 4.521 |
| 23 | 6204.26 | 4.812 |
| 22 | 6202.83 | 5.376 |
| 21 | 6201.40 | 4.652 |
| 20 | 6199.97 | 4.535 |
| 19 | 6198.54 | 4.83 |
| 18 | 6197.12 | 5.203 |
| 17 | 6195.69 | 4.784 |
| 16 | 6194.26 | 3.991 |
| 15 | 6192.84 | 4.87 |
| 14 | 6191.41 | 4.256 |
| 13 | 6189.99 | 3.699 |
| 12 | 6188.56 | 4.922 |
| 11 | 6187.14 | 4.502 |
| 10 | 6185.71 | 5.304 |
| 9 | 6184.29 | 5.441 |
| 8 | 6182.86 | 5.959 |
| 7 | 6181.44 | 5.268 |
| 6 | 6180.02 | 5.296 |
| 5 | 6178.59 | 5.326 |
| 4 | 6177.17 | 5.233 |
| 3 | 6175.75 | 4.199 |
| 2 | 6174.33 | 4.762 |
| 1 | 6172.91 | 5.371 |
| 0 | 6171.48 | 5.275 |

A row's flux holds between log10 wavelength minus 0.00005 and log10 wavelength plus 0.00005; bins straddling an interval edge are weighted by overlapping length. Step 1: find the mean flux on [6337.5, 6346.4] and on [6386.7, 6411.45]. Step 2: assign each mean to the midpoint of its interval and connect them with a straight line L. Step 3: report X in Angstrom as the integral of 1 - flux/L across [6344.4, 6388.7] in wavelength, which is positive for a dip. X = 2.0 Angstrom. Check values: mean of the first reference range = 6.71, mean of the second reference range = 6.7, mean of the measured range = 6.4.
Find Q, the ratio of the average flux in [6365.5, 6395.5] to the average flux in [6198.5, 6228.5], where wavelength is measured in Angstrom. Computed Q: 1.42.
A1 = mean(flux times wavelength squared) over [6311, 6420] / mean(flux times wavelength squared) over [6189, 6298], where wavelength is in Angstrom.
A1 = 1.5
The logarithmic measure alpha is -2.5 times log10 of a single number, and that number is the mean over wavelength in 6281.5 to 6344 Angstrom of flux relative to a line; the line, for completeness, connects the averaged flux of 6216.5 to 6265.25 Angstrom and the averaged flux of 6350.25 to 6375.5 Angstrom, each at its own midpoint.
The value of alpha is -0.08 mag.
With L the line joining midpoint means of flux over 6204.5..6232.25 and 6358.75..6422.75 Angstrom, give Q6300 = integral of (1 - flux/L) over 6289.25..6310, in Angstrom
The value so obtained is -1.6 Angstrom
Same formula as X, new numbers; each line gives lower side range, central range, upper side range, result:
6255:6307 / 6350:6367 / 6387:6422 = -1.0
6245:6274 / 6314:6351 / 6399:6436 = -4.3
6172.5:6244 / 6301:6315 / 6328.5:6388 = -0.8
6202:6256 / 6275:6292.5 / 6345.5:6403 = -0.9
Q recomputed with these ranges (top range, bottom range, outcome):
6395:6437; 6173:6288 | 1.53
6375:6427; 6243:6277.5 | 1.42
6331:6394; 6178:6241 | 1.43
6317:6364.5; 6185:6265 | 1.47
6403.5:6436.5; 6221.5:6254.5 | 1.69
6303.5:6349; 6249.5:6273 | 1.34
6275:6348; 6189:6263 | 1.37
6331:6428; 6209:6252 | 1.57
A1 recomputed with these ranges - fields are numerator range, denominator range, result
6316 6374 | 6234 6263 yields 1.49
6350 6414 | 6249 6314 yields 1.27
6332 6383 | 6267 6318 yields 1.20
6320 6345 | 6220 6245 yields 1.60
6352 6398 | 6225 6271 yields 1.48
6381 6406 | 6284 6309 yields 1.17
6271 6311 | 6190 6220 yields 1.25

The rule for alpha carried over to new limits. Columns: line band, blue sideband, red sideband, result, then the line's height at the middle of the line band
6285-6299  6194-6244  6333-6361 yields 0.042 mag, 5.67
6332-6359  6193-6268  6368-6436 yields -0.123 mag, 5.98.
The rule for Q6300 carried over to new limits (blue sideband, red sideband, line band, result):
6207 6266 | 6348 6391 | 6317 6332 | -1.2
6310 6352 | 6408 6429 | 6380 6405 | 2.1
